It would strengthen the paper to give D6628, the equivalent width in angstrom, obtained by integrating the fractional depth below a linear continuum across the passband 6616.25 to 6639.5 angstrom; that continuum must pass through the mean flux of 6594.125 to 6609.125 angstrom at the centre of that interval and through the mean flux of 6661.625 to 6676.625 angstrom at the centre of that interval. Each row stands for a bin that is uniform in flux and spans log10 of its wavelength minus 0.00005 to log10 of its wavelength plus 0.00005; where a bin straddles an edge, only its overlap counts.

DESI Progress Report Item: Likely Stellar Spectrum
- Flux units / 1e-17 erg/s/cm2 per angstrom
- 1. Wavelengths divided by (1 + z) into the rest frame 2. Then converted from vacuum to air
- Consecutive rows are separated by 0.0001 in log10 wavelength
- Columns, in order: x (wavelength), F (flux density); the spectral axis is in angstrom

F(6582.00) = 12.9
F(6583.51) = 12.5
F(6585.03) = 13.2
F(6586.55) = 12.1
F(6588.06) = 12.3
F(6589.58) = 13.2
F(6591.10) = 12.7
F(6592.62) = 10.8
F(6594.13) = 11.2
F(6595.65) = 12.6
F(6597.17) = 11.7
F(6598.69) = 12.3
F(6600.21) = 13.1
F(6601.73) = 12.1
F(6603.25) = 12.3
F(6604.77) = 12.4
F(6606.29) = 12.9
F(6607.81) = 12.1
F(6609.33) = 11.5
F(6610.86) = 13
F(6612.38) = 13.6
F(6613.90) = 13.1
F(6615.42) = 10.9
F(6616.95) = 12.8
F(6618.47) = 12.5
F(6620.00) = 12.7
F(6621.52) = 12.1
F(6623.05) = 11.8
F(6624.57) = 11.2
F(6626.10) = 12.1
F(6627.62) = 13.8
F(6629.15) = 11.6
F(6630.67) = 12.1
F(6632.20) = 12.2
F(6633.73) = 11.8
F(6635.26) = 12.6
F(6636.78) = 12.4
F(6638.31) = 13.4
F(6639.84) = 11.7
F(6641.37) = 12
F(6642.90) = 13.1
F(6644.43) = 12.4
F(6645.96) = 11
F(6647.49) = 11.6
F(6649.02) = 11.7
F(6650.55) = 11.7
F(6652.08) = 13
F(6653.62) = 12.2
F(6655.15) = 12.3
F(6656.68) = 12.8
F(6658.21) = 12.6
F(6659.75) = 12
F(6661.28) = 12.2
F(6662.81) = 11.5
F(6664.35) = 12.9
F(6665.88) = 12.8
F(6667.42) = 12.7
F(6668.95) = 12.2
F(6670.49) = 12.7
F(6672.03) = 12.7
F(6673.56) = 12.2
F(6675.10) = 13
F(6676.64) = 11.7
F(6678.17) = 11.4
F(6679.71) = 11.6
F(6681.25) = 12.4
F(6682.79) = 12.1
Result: 0.1 angstrom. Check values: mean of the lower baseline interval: 12.3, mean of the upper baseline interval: 12.5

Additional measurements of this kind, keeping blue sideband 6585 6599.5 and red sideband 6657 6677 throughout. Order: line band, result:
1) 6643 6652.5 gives 0.3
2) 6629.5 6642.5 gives 0.0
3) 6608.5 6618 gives -0.2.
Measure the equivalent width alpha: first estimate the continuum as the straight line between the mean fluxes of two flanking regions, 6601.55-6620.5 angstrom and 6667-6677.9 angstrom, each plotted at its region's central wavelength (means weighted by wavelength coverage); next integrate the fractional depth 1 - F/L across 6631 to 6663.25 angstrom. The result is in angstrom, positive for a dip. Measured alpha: 0.6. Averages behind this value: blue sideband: 12.5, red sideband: 12.4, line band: 12.2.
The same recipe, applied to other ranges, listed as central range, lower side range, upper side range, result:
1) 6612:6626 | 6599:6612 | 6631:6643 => 0.17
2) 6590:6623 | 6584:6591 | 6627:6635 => 0.53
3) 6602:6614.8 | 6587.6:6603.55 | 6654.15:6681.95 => -0.37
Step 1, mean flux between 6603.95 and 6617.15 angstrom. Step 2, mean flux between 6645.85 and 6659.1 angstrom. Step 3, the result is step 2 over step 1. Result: 1.0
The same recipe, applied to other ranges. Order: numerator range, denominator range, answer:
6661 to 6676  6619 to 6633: 1.03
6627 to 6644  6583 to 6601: 1.01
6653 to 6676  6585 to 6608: 1.01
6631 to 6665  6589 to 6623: 0.99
